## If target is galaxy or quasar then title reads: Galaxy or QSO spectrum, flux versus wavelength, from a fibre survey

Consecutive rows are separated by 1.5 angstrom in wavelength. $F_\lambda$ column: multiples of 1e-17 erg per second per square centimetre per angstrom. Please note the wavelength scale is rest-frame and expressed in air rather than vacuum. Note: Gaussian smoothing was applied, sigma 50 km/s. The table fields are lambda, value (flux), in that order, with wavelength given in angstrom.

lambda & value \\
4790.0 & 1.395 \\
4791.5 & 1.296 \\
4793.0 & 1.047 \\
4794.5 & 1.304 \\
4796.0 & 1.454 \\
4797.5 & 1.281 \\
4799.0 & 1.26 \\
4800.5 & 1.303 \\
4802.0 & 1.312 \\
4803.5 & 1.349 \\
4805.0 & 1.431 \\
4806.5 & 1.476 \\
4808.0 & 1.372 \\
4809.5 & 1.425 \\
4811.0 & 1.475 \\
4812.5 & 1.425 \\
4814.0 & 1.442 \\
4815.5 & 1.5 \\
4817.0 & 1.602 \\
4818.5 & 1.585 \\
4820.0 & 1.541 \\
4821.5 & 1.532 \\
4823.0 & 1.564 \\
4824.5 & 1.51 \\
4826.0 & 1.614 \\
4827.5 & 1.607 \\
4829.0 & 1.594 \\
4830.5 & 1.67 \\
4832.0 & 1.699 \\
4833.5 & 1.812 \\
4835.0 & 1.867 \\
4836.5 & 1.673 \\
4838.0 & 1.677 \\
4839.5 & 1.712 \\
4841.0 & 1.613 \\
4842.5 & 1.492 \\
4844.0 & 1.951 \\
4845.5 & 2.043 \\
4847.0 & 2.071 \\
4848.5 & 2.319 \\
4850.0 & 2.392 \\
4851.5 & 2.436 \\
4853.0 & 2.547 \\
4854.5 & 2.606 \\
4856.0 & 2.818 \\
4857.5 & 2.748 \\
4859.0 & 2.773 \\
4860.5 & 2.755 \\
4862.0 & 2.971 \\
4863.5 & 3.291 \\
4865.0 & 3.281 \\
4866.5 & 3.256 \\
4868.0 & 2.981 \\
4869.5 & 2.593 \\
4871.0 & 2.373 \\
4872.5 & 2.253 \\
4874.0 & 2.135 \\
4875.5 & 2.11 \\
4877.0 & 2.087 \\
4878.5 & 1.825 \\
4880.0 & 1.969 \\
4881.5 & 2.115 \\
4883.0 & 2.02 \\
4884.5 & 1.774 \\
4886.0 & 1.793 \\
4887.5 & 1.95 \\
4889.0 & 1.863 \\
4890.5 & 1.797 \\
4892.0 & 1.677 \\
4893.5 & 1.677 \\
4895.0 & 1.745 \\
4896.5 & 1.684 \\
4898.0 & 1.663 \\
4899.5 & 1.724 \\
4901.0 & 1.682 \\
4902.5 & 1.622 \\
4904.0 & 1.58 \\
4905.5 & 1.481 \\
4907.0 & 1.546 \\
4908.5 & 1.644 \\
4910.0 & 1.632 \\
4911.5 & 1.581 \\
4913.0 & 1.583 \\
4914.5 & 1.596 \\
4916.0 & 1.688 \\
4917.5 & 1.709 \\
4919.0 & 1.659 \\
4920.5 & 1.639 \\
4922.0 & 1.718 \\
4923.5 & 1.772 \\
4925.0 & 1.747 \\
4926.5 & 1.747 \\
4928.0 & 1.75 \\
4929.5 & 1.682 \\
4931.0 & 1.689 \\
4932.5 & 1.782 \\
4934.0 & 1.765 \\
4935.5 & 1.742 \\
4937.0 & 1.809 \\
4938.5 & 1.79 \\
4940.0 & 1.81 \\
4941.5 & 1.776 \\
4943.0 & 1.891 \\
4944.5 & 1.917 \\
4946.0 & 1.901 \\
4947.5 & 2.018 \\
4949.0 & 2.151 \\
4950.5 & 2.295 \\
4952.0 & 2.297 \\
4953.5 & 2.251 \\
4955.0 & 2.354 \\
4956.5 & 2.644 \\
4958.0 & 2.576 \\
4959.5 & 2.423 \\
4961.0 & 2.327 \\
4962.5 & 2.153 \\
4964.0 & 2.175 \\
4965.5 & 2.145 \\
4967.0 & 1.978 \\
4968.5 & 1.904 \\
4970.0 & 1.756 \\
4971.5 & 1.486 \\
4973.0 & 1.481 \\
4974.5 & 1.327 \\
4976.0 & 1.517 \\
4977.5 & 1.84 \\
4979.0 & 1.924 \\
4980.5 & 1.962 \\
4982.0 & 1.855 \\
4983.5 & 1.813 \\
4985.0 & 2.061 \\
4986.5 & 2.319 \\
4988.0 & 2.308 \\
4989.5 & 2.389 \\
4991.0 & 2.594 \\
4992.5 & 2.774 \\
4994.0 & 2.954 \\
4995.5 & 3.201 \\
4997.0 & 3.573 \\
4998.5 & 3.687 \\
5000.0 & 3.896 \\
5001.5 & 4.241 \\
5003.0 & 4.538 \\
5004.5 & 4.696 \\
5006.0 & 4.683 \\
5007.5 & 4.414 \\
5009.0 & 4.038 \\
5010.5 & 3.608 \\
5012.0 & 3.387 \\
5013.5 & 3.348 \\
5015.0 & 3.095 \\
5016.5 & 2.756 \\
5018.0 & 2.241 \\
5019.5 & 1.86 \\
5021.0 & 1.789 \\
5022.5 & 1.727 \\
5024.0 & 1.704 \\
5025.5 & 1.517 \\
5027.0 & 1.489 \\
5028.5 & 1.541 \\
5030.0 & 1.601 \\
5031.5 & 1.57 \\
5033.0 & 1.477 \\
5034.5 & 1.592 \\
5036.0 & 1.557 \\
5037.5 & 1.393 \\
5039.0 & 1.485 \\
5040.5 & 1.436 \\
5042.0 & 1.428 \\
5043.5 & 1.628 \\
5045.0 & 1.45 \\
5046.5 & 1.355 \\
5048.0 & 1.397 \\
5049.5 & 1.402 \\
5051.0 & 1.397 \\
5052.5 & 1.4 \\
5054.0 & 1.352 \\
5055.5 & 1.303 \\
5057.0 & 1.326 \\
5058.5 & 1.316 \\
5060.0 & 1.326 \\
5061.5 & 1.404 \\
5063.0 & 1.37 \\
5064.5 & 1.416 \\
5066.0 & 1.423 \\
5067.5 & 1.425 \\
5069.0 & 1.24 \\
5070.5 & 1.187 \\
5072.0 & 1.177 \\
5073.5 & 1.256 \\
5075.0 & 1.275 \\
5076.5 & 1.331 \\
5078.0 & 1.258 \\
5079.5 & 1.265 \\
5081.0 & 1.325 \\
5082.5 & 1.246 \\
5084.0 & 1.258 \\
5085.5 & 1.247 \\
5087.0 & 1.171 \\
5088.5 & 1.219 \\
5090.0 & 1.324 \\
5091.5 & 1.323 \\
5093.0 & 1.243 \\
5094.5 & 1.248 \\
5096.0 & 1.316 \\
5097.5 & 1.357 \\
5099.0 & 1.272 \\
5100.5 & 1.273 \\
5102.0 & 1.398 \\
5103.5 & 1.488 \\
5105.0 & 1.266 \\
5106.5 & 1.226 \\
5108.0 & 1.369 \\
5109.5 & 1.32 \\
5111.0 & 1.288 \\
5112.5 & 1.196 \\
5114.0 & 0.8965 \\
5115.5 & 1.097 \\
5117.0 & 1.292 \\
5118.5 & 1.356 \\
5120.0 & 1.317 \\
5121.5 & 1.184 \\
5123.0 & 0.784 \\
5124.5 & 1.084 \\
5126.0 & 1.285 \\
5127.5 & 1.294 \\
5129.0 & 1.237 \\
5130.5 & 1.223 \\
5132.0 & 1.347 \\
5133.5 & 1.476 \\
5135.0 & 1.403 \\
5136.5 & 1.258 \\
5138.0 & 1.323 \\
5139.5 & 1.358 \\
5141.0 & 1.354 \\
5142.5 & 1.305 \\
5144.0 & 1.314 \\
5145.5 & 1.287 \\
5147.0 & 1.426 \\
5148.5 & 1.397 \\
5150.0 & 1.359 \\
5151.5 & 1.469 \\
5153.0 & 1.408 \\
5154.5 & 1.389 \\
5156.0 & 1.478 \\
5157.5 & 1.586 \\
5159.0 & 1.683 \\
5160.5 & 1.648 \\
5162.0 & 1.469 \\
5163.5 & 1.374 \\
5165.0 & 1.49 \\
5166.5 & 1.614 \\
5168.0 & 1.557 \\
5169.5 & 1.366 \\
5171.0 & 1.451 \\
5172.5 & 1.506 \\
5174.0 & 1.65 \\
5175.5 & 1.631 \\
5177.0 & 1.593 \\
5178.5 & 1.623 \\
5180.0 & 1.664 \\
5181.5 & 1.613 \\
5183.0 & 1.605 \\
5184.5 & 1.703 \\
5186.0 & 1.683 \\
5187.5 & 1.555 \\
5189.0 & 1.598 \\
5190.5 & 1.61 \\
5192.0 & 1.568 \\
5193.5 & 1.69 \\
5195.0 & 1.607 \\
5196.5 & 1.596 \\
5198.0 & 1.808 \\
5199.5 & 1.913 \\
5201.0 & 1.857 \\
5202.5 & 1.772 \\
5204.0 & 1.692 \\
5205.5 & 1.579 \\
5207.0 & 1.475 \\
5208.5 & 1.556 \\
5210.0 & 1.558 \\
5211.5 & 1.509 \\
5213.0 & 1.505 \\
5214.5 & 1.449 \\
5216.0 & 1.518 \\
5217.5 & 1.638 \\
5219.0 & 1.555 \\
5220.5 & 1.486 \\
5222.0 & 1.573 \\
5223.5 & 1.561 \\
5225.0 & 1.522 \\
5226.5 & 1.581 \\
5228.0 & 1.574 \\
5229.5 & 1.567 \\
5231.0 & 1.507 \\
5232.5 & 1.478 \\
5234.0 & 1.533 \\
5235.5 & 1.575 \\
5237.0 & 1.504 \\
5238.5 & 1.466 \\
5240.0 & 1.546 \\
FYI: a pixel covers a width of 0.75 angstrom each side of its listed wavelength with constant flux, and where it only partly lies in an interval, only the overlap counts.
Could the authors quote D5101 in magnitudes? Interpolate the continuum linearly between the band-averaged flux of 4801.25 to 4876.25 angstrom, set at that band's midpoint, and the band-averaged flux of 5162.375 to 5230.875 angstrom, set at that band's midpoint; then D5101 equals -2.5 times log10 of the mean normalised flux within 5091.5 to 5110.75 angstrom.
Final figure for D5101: 0.28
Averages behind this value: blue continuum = 2.01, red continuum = 1.59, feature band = 1.31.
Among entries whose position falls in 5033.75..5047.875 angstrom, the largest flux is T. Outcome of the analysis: 1.628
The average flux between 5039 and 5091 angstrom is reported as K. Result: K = 1.34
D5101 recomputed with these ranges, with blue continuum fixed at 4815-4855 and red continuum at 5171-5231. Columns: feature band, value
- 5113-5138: 0.32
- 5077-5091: 0.31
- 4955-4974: -0.19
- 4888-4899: 0.03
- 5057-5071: 0.24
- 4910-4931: 0.06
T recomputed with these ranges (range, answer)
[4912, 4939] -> 1.809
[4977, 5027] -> 4.696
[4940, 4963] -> 2.644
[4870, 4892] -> 2.373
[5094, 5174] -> 1.683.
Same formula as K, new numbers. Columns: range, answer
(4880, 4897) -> 1.84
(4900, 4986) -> 1.85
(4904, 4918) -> 1.6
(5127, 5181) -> 1.45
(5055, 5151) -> 1.29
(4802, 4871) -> 2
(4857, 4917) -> 2.06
